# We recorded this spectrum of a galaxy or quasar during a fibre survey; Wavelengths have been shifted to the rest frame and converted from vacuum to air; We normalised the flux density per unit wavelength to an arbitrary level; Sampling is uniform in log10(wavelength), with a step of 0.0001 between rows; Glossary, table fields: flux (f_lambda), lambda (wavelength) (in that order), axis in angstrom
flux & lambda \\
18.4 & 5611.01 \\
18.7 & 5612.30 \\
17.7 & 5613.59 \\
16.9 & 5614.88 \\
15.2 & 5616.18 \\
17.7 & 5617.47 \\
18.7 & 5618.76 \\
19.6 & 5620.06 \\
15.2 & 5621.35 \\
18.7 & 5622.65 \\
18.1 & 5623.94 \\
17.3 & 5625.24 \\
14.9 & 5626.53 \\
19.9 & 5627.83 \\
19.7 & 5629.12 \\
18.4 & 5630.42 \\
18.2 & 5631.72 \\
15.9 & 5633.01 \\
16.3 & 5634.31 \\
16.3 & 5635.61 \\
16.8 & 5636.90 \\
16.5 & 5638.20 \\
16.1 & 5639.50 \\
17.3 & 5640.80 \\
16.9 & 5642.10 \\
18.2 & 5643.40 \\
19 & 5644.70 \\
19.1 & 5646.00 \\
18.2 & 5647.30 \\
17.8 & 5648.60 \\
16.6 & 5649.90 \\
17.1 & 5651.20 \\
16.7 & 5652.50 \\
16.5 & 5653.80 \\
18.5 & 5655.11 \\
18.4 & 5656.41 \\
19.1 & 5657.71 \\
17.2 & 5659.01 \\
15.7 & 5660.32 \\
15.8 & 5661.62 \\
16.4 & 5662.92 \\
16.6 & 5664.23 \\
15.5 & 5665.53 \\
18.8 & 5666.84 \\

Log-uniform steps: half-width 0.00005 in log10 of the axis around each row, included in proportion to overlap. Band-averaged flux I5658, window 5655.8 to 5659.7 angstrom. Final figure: 18.2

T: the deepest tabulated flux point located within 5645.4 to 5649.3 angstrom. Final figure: 17.8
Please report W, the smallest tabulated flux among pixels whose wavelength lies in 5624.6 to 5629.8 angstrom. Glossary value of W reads 14.9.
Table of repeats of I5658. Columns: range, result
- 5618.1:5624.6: 18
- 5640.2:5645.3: 17.8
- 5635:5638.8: 16.6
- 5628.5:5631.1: 19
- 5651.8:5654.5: 16.6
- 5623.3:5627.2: 16.8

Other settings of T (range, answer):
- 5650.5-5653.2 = 16.7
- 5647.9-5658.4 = 16.5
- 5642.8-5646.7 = 18.2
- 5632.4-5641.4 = 15.9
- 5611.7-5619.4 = 15.2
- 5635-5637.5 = 16.3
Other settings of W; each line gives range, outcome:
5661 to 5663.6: 15.8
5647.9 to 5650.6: 16.6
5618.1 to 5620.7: 18.7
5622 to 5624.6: 18.1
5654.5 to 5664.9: 15.7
